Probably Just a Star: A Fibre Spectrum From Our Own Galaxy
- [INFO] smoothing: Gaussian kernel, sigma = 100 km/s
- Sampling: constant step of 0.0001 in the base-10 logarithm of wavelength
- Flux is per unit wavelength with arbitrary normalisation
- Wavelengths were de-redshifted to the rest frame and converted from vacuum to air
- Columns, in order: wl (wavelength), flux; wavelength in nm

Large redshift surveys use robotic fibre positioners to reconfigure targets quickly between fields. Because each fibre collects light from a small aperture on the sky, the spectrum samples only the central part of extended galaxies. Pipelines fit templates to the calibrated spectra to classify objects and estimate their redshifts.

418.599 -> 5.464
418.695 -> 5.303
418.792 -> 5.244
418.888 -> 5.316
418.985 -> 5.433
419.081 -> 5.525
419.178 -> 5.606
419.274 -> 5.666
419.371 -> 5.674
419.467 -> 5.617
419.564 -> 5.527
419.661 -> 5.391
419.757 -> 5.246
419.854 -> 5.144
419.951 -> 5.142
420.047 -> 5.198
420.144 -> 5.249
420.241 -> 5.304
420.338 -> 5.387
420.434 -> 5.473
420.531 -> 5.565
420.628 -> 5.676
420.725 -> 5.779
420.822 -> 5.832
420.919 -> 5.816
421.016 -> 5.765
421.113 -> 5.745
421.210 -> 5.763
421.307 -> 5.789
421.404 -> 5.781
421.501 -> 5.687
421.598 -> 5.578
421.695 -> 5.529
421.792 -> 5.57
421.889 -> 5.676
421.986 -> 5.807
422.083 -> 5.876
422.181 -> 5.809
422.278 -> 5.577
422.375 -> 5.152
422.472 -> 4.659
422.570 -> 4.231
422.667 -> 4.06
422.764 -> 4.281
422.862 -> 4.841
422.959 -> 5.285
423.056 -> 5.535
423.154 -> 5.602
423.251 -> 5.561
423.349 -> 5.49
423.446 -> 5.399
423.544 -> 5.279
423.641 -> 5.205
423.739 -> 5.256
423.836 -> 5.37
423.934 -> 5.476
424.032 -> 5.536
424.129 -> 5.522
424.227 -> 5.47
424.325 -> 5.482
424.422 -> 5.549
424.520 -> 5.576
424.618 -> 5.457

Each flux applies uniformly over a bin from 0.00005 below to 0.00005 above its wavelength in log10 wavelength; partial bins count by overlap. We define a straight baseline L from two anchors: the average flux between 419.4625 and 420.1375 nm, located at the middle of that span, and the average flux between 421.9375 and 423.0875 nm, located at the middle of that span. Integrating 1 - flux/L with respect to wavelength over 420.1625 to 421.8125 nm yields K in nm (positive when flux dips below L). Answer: -0.14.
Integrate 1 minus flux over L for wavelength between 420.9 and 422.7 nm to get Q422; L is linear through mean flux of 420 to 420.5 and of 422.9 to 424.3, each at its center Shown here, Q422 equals -0.03 nm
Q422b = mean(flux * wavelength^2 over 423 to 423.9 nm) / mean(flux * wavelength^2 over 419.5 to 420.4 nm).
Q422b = 1.04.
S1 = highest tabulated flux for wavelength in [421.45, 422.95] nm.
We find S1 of 5.876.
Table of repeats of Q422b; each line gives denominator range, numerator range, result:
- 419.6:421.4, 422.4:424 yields 0.94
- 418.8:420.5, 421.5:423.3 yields 0.99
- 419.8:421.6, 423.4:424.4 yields 0.99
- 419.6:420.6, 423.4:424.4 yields 1.03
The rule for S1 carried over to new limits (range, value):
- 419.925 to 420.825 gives 5.832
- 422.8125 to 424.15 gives 5.602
